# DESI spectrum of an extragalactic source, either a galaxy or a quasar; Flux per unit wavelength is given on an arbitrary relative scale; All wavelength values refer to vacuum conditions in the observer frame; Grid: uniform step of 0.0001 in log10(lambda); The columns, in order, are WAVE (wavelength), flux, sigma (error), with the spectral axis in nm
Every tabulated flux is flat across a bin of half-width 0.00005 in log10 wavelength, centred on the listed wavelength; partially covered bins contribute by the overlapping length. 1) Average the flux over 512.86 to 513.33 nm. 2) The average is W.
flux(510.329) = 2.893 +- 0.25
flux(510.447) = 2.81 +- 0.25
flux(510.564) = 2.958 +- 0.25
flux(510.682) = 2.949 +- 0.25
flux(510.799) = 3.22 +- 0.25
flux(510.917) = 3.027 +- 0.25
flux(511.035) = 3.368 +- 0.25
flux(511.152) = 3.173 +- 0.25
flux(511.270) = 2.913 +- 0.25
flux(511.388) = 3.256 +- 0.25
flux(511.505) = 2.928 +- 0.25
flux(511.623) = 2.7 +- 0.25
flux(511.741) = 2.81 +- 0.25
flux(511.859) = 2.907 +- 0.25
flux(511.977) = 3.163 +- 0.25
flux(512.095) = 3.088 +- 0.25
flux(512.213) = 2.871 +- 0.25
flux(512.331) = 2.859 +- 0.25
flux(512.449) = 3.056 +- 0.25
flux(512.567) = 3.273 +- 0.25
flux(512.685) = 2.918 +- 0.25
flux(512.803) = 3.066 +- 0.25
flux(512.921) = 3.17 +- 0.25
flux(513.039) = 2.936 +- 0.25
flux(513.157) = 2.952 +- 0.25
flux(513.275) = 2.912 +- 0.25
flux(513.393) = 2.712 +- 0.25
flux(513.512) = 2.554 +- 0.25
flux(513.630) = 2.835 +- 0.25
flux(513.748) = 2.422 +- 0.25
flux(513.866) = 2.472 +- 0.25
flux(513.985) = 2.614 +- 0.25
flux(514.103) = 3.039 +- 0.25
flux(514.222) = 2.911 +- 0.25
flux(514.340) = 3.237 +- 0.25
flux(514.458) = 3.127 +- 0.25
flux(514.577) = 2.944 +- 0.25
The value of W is 3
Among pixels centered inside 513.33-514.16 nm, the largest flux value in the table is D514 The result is 3.039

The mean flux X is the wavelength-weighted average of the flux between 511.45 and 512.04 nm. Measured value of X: 2.9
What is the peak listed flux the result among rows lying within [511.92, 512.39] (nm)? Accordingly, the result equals 3.163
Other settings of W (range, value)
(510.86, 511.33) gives 3.12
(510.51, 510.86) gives 3.04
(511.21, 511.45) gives 3.09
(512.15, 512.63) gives 3.01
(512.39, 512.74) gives 3.08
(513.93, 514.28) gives 2.86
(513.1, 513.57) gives 2.78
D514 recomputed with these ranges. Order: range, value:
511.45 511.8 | 2.928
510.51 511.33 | 3.368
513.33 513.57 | 2.712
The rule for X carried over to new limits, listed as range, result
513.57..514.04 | 2.59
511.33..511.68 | 2.97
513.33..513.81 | 2.63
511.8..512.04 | 3.03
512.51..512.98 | 3.11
